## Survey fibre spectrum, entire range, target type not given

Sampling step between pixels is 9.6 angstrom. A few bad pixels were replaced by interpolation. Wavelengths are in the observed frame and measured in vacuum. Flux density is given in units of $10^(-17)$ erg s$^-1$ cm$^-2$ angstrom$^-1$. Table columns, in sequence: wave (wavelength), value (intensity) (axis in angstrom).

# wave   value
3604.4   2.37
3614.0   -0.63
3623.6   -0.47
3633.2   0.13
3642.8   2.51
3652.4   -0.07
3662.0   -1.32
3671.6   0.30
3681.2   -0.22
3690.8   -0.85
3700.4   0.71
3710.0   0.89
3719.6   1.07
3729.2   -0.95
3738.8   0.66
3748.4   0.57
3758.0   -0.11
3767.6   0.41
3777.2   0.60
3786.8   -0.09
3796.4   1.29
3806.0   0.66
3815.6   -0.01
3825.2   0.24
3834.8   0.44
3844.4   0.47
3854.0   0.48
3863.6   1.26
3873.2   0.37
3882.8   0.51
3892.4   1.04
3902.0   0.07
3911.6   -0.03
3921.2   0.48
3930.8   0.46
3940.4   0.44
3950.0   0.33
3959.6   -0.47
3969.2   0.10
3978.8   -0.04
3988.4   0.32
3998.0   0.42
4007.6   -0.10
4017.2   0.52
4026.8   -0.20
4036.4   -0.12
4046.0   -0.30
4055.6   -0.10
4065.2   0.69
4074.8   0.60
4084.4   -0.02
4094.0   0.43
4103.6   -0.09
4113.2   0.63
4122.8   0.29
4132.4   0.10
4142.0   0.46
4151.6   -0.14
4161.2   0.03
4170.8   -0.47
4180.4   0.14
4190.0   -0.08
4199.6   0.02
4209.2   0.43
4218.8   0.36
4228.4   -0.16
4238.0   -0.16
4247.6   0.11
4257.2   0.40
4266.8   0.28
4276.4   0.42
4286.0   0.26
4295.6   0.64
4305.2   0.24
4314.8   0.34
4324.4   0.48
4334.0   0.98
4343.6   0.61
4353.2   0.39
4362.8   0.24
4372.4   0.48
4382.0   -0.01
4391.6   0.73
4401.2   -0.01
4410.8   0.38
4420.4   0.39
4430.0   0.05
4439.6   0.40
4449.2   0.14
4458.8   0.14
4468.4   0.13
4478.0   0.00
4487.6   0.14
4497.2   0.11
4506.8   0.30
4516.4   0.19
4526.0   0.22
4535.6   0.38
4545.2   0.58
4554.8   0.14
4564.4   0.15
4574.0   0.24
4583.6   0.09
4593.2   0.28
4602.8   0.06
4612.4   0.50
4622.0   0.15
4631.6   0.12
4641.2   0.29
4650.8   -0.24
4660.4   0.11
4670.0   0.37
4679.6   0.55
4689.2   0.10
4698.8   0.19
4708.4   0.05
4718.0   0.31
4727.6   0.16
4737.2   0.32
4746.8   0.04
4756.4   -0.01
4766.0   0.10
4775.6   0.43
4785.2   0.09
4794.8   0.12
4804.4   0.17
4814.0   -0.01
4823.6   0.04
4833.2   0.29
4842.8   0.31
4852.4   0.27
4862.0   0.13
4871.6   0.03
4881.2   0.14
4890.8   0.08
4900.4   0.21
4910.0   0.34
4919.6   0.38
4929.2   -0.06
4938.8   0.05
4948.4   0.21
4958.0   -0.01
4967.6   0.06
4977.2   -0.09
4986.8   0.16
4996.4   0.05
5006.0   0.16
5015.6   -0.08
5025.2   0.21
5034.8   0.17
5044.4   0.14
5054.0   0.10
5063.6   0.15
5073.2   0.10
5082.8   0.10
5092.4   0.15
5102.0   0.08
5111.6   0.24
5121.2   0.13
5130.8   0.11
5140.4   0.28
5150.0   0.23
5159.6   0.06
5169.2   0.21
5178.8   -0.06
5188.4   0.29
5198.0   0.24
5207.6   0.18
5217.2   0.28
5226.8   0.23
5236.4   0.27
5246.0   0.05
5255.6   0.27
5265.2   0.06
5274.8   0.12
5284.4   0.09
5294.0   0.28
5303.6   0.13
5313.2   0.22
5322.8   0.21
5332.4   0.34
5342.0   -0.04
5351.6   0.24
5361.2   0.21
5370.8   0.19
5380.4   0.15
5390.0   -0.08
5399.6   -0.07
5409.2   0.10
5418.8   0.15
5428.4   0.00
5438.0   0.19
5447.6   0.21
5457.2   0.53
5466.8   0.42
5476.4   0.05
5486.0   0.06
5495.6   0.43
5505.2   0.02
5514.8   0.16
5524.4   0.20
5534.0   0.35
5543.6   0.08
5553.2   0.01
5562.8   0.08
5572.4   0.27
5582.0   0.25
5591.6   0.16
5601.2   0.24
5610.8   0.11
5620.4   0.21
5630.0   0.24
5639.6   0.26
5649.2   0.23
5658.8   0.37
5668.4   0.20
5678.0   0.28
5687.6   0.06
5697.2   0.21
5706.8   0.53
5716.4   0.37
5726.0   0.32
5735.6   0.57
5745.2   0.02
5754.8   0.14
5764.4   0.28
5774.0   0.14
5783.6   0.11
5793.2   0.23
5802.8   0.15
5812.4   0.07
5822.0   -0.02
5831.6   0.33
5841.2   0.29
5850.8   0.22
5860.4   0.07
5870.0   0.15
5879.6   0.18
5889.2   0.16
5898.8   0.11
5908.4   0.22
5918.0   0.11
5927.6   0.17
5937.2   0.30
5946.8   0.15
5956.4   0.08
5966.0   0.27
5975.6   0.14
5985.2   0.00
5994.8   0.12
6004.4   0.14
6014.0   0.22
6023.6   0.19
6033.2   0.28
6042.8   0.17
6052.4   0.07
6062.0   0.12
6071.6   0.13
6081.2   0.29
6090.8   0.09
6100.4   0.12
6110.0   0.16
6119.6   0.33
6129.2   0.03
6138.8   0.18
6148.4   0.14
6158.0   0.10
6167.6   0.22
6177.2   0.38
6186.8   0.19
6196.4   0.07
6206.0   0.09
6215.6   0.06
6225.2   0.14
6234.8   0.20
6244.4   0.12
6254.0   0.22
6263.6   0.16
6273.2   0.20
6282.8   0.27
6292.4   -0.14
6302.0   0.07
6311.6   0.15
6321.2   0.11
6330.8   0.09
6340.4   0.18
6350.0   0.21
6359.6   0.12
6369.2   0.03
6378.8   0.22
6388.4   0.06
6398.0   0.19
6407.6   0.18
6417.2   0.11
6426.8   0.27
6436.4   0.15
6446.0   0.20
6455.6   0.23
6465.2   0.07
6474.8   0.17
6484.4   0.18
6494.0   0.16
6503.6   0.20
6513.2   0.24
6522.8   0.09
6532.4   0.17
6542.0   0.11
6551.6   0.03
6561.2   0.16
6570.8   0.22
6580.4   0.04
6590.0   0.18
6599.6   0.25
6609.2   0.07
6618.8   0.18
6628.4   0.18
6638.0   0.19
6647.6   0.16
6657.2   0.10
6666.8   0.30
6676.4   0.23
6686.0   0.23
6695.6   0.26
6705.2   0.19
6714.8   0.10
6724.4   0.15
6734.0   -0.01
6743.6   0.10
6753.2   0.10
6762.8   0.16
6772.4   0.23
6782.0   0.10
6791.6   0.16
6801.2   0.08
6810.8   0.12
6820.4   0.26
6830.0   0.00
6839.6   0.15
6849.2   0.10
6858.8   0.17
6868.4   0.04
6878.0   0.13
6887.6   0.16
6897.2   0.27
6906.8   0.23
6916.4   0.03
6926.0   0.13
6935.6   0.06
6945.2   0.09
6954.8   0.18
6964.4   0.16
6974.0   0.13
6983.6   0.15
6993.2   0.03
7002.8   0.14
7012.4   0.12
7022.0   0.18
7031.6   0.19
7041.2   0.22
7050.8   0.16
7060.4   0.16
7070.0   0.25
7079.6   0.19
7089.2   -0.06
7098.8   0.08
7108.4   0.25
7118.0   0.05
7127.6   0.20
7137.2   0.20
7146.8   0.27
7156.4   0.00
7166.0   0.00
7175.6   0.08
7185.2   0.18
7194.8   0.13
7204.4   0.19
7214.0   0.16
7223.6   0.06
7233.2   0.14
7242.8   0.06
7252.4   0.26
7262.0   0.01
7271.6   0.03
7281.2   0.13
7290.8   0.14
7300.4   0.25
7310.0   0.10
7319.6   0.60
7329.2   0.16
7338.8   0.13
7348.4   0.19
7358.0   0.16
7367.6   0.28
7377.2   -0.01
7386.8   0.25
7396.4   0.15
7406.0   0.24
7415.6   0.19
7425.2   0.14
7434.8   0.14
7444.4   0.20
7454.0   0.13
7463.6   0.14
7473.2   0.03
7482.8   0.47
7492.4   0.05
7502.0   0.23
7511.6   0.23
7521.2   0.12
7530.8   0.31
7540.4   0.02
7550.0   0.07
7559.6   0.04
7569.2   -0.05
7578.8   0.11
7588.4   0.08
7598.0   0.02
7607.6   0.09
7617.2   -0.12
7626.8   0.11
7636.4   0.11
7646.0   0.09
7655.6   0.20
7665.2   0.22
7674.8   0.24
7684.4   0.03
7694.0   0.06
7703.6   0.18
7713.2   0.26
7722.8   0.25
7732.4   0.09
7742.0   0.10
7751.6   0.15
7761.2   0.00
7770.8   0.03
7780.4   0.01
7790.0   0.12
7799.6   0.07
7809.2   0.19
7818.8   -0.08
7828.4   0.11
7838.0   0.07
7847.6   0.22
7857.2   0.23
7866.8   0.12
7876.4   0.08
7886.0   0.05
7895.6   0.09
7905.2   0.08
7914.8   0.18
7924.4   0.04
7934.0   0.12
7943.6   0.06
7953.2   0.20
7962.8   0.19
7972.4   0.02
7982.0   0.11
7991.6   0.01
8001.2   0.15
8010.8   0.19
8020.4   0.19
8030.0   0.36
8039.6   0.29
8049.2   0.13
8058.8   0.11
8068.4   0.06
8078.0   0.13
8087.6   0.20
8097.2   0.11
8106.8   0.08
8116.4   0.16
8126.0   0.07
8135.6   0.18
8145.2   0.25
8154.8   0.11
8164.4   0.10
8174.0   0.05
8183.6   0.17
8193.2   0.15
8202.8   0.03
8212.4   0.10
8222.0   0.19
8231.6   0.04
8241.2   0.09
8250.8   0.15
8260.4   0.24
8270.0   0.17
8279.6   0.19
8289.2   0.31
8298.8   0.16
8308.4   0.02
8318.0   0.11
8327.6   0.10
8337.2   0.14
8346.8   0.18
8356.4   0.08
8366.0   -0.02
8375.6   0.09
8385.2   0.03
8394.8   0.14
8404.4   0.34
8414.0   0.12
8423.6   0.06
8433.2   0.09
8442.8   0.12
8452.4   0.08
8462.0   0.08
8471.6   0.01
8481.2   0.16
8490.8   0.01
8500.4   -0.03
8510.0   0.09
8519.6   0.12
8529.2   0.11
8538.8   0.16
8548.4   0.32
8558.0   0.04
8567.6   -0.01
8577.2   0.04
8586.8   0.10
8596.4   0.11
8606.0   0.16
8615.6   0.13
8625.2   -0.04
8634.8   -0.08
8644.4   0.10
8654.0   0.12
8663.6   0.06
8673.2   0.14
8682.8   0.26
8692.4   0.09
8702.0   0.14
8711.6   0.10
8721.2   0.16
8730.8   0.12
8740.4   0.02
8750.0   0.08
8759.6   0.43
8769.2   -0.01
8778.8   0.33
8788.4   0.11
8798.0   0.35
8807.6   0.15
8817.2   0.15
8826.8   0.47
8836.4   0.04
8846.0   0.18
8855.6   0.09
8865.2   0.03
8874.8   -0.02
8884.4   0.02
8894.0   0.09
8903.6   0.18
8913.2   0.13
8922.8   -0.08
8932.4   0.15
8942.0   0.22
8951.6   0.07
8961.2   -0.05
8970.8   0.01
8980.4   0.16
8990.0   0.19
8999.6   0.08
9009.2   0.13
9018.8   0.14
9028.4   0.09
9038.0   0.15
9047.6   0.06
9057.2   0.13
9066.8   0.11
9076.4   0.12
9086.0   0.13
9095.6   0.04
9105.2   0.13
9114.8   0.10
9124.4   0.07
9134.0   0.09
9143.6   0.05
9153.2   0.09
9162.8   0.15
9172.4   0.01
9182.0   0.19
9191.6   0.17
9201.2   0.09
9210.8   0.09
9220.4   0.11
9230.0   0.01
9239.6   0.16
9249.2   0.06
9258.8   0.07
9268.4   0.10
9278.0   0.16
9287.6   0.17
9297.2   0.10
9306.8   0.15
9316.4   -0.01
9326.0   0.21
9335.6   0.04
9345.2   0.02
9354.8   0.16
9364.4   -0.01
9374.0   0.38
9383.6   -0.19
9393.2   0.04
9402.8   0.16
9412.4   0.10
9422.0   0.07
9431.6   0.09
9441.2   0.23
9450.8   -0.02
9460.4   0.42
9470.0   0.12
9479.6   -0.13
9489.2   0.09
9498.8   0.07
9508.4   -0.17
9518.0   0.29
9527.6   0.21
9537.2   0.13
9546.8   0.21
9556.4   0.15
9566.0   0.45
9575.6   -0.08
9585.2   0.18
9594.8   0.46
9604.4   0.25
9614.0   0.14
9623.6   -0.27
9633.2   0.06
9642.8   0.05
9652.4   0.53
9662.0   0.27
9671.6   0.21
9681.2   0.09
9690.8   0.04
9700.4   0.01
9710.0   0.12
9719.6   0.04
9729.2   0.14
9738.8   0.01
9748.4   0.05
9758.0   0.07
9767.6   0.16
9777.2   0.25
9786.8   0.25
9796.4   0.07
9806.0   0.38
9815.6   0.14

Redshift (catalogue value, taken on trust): 0.462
